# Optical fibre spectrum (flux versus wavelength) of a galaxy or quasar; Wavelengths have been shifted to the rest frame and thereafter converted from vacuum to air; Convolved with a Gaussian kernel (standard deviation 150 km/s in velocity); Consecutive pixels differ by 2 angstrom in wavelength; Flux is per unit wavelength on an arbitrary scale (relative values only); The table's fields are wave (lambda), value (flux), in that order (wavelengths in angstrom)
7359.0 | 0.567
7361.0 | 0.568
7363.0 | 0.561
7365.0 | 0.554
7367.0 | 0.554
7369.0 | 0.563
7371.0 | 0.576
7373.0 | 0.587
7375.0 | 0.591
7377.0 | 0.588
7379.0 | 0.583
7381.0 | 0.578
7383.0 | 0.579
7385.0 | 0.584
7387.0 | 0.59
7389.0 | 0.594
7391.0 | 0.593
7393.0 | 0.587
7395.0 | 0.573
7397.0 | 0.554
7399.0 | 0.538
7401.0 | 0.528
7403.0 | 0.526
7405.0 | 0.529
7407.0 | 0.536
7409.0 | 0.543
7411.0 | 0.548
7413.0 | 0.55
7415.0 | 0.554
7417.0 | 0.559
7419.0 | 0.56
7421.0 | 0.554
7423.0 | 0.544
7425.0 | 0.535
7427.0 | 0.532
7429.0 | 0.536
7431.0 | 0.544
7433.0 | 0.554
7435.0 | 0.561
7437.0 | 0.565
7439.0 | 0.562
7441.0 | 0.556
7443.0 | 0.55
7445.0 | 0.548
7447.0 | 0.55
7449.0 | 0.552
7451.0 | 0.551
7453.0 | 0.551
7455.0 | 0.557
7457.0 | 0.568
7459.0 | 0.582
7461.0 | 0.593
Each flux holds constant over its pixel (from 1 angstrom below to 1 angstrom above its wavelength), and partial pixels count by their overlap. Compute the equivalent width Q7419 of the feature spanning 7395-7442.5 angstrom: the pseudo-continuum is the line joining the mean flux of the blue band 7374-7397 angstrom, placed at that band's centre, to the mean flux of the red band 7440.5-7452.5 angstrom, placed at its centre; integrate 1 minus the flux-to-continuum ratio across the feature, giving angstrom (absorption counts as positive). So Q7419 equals 1.6 angstrom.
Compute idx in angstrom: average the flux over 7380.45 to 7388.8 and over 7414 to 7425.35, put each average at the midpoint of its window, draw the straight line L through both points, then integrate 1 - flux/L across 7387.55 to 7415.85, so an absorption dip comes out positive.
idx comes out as 0.7 angstrom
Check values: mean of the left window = 0.584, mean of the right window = 0.552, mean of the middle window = 0.554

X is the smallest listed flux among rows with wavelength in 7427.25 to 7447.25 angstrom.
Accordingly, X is 0.536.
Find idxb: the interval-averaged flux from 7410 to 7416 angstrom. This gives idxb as 0.551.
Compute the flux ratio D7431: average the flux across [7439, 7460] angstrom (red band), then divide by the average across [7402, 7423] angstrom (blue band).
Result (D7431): 1.02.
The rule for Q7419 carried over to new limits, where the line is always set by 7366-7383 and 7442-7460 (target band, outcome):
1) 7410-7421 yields 0.24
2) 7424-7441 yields 0.38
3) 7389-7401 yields 0.09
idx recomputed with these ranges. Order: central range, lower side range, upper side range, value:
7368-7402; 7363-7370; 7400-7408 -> -1.99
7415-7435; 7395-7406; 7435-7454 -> -0.01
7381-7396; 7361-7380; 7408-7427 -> -0.58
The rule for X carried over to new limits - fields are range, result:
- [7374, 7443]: 0.526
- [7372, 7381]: 0.578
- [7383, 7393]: 0.579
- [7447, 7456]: 0.55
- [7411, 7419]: 0.548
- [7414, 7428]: 0.532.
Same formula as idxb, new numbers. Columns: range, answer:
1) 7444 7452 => 0.55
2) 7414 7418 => 0.556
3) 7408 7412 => 0.546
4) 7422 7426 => 0.54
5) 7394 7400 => 0.555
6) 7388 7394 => 0.591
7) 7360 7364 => 0.565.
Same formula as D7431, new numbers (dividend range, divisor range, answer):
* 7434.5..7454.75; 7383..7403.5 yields 0.98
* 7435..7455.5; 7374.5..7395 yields 0.95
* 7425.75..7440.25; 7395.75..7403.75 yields 1.02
